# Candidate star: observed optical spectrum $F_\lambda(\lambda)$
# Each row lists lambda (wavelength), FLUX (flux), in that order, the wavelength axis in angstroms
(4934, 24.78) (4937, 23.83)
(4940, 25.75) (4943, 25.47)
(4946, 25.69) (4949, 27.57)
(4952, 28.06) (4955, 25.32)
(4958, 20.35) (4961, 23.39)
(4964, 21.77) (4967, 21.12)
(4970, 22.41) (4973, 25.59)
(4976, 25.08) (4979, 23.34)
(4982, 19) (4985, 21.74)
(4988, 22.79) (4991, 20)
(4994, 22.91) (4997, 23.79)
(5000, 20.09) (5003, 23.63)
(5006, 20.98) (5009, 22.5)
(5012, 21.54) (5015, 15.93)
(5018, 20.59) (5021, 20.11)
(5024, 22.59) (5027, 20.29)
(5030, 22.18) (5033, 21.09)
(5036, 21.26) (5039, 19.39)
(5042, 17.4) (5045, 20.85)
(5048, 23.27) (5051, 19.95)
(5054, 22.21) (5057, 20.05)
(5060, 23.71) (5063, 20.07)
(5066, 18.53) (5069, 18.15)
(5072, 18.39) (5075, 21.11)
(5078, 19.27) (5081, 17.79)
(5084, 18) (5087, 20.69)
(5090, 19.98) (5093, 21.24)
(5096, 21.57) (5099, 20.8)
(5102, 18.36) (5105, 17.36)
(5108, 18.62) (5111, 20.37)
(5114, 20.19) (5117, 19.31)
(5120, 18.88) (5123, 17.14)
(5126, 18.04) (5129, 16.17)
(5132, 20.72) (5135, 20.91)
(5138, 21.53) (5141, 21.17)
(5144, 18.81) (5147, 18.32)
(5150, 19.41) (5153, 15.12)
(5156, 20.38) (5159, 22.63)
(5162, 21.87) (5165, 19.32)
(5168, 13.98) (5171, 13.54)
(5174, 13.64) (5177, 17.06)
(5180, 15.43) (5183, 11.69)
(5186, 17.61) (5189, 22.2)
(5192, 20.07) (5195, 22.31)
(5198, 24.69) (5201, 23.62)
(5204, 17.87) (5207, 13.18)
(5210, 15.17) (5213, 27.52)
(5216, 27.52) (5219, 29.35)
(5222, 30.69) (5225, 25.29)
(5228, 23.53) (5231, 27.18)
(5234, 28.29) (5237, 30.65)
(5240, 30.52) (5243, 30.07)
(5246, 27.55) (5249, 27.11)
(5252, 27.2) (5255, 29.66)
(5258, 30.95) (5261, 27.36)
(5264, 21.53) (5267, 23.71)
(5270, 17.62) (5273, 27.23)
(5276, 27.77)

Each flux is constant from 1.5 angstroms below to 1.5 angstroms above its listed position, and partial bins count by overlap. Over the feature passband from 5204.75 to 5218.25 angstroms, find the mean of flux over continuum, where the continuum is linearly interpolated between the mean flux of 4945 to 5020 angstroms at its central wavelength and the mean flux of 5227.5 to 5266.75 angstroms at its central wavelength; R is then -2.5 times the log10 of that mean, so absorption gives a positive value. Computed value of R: 0.269 mag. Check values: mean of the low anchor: 22.6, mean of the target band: 21.2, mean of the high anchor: 27.8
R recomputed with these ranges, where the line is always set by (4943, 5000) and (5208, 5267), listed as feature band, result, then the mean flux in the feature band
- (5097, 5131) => 0.33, 18.7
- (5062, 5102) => 0.26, 19.6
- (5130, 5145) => 0.24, 20.5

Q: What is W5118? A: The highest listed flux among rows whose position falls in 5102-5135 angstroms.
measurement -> 20.91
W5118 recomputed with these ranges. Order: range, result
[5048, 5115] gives 23.71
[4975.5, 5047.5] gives 25.08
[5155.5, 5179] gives 22.63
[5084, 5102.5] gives 21.57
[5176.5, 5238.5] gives 30.69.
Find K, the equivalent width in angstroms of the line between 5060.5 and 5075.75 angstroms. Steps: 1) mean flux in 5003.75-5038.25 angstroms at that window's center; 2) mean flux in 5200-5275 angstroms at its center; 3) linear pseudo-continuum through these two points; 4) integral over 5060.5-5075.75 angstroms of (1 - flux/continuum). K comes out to 1.7 angstroms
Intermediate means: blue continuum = 20.9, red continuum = 25.6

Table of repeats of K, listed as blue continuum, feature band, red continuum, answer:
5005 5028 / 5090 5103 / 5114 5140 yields -0.6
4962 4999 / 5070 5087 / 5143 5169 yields 1.2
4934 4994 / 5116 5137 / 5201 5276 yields 5.1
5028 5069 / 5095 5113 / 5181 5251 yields 1.9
